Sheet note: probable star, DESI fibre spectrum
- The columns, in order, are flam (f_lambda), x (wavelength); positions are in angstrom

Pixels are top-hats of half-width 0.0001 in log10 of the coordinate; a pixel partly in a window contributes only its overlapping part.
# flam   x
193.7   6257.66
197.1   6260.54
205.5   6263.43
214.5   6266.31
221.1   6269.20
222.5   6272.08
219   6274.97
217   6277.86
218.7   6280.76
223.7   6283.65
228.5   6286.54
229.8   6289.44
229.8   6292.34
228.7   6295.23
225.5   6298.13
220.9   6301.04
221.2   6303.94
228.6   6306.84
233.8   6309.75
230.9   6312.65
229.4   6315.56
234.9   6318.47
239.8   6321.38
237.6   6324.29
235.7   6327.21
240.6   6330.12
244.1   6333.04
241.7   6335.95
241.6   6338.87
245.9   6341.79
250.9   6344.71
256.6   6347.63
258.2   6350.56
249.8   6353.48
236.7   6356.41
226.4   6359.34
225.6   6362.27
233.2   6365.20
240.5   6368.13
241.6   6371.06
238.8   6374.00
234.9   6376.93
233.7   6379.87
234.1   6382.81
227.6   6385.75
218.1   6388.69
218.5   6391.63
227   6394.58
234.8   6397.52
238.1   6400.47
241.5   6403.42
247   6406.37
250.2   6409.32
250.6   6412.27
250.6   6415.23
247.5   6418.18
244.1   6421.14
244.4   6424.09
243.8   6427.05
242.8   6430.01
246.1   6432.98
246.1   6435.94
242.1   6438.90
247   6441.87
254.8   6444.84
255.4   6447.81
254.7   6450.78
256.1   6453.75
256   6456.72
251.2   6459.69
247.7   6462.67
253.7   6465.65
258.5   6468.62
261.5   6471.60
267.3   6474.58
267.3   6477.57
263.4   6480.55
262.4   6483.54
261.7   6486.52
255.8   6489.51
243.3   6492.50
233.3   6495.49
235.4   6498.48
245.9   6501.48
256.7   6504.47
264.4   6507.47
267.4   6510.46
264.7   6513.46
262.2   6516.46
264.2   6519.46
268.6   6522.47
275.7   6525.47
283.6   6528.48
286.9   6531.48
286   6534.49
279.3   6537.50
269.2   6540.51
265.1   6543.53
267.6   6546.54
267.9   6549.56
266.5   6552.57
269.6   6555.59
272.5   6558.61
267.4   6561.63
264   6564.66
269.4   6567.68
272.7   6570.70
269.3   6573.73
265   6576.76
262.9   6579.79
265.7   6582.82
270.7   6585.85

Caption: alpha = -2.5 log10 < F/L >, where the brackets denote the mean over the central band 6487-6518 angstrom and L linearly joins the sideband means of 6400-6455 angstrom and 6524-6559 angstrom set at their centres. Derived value 0.05 mag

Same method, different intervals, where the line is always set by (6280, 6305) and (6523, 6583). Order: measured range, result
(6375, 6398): 0.06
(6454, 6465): 0.01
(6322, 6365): -0.03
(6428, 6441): 0.03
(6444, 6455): -0.01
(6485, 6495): 0.04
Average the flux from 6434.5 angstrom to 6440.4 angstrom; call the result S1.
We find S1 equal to 244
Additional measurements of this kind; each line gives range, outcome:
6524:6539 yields 282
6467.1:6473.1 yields 260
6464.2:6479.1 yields 262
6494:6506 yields 243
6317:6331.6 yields 238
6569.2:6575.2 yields 271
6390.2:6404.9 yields 232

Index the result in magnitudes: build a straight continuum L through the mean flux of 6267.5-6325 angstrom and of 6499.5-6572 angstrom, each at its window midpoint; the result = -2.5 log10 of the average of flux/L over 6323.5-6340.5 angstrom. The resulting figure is -0.03 mag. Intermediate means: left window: 227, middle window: 240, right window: 269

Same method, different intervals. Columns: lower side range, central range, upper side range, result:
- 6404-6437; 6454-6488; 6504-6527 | -0.01 mag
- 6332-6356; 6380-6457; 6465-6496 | 0.05 mag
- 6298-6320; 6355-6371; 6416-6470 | 0.02 mag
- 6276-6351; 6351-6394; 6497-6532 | 0.04 mag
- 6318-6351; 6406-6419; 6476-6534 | 0.01 mag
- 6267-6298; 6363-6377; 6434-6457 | 0.00 mag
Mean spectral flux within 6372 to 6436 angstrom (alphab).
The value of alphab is 239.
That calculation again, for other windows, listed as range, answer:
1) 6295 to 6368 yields 237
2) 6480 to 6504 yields 250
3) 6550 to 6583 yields 268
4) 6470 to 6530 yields 260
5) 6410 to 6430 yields 247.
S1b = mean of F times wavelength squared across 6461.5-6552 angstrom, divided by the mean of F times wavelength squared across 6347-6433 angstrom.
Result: 1.1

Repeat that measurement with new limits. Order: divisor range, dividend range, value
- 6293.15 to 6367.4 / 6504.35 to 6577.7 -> 1.22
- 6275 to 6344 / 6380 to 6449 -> 1.08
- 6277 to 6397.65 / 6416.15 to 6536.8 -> 1.15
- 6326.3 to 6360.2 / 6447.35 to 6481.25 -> 1.09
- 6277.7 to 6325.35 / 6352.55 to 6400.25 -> 1.04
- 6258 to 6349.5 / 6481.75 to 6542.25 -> 1.23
